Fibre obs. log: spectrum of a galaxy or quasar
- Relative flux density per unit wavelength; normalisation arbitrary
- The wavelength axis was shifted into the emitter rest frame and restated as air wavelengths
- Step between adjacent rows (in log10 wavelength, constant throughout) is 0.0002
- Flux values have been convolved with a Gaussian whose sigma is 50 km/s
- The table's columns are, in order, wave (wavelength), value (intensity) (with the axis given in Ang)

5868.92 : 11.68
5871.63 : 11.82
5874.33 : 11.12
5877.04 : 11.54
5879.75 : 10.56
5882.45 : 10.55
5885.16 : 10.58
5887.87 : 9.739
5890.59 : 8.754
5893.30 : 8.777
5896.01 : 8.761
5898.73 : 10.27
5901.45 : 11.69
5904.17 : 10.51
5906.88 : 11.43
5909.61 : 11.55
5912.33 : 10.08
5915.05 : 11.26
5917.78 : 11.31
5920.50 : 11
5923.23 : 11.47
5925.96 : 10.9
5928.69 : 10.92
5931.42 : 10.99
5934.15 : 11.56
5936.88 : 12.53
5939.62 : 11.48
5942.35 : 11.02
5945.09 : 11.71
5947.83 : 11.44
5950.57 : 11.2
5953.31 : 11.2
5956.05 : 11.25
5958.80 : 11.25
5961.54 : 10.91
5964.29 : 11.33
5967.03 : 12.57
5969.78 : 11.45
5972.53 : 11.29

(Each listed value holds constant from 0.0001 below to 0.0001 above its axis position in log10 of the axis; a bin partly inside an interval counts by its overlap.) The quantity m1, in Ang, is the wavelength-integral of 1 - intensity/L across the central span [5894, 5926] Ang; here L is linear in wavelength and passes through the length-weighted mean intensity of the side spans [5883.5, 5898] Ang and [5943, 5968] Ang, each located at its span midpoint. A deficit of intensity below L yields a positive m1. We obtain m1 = -2.62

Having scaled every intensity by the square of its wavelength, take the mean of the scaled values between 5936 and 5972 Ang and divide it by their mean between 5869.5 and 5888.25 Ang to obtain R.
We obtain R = 1.08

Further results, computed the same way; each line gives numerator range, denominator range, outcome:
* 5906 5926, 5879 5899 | 1.16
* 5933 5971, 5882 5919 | 1.13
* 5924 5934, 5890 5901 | 1.19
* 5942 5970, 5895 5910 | 1.09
